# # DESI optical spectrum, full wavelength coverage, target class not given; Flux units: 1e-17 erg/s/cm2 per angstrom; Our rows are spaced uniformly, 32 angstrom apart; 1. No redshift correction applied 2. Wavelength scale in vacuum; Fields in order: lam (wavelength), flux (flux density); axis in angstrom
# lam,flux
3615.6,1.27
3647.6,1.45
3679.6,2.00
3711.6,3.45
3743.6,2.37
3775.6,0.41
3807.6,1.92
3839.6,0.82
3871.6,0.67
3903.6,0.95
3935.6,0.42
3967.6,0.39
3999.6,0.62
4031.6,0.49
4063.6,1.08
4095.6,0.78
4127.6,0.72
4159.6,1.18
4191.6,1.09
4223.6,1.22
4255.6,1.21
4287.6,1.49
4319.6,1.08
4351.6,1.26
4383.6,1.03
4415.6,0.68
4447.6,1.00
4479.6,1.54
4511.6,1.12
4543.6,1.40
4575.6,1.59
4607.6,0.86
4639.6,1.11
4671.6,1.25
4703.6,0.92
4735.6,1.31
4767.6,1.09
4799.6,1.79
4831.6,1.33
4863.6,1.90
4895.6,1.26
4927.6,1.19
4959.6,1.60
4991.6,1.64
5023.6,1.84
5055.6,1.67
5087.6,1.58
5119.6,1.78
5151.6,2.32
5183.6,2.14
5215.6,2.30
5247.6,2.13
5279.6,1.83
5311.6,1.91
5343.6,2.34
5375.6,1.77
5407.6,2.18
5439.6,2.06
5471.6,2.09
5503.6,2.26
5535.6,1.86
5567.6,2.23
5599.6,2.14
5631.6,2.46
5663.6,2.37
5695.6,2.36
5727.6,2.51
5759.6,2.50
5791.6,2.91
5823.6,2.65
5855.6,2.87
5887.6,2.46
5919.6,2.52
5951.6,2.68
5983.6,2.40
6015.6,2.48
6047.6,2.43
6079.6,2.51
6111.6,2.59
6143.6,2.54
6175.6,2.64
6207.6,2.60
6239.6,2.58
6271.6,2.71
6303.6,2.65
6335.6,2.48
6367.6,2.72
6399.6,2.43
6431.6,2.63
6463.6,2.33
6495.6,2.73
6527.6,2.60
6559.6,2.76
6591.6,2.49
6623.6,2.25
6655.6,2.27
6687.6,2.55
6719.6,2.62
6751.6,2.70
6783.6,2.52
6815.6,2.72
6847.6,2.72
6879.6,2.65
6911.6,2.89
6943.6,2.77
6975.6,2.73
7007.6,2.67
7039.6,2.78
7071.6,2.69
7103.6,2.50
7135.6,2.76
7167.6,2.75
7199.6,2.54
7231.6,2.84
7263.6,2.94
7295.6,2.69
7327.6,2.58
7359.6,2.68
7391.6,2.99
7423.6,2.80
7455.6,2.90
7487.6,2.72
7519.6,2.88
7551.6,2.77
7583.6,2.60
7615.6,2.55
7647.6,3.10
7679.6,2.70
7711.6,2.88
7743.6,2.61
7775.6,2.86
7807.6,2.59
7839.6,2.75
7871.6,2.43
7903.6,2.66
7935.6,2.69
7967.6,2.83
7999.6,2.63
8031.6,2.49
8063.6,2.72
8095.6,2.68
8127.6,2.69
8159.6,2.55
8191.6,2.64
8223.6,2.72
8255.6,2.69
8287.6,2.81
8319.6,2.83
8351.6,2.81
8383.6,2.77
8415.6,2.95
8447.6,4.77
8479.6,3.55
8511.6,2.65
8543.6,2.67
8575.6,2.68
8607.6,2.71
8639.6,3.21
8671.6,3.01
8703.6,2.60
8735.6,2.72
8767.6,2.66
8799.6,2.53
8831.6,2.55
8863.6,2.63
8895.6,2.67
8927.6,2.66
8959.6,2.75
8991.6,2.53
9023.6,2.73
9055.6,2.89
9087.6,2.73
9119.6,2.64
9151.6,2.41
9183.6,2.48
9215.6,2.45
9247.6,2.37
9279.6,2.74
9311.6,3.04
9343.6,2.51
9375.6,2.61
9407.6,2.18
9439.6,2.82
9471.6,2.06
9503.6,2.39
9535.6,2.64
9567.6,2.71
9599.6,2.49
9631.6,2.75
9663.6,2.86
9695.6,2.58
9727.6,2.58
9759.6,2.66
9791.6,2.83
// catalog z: 0.287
